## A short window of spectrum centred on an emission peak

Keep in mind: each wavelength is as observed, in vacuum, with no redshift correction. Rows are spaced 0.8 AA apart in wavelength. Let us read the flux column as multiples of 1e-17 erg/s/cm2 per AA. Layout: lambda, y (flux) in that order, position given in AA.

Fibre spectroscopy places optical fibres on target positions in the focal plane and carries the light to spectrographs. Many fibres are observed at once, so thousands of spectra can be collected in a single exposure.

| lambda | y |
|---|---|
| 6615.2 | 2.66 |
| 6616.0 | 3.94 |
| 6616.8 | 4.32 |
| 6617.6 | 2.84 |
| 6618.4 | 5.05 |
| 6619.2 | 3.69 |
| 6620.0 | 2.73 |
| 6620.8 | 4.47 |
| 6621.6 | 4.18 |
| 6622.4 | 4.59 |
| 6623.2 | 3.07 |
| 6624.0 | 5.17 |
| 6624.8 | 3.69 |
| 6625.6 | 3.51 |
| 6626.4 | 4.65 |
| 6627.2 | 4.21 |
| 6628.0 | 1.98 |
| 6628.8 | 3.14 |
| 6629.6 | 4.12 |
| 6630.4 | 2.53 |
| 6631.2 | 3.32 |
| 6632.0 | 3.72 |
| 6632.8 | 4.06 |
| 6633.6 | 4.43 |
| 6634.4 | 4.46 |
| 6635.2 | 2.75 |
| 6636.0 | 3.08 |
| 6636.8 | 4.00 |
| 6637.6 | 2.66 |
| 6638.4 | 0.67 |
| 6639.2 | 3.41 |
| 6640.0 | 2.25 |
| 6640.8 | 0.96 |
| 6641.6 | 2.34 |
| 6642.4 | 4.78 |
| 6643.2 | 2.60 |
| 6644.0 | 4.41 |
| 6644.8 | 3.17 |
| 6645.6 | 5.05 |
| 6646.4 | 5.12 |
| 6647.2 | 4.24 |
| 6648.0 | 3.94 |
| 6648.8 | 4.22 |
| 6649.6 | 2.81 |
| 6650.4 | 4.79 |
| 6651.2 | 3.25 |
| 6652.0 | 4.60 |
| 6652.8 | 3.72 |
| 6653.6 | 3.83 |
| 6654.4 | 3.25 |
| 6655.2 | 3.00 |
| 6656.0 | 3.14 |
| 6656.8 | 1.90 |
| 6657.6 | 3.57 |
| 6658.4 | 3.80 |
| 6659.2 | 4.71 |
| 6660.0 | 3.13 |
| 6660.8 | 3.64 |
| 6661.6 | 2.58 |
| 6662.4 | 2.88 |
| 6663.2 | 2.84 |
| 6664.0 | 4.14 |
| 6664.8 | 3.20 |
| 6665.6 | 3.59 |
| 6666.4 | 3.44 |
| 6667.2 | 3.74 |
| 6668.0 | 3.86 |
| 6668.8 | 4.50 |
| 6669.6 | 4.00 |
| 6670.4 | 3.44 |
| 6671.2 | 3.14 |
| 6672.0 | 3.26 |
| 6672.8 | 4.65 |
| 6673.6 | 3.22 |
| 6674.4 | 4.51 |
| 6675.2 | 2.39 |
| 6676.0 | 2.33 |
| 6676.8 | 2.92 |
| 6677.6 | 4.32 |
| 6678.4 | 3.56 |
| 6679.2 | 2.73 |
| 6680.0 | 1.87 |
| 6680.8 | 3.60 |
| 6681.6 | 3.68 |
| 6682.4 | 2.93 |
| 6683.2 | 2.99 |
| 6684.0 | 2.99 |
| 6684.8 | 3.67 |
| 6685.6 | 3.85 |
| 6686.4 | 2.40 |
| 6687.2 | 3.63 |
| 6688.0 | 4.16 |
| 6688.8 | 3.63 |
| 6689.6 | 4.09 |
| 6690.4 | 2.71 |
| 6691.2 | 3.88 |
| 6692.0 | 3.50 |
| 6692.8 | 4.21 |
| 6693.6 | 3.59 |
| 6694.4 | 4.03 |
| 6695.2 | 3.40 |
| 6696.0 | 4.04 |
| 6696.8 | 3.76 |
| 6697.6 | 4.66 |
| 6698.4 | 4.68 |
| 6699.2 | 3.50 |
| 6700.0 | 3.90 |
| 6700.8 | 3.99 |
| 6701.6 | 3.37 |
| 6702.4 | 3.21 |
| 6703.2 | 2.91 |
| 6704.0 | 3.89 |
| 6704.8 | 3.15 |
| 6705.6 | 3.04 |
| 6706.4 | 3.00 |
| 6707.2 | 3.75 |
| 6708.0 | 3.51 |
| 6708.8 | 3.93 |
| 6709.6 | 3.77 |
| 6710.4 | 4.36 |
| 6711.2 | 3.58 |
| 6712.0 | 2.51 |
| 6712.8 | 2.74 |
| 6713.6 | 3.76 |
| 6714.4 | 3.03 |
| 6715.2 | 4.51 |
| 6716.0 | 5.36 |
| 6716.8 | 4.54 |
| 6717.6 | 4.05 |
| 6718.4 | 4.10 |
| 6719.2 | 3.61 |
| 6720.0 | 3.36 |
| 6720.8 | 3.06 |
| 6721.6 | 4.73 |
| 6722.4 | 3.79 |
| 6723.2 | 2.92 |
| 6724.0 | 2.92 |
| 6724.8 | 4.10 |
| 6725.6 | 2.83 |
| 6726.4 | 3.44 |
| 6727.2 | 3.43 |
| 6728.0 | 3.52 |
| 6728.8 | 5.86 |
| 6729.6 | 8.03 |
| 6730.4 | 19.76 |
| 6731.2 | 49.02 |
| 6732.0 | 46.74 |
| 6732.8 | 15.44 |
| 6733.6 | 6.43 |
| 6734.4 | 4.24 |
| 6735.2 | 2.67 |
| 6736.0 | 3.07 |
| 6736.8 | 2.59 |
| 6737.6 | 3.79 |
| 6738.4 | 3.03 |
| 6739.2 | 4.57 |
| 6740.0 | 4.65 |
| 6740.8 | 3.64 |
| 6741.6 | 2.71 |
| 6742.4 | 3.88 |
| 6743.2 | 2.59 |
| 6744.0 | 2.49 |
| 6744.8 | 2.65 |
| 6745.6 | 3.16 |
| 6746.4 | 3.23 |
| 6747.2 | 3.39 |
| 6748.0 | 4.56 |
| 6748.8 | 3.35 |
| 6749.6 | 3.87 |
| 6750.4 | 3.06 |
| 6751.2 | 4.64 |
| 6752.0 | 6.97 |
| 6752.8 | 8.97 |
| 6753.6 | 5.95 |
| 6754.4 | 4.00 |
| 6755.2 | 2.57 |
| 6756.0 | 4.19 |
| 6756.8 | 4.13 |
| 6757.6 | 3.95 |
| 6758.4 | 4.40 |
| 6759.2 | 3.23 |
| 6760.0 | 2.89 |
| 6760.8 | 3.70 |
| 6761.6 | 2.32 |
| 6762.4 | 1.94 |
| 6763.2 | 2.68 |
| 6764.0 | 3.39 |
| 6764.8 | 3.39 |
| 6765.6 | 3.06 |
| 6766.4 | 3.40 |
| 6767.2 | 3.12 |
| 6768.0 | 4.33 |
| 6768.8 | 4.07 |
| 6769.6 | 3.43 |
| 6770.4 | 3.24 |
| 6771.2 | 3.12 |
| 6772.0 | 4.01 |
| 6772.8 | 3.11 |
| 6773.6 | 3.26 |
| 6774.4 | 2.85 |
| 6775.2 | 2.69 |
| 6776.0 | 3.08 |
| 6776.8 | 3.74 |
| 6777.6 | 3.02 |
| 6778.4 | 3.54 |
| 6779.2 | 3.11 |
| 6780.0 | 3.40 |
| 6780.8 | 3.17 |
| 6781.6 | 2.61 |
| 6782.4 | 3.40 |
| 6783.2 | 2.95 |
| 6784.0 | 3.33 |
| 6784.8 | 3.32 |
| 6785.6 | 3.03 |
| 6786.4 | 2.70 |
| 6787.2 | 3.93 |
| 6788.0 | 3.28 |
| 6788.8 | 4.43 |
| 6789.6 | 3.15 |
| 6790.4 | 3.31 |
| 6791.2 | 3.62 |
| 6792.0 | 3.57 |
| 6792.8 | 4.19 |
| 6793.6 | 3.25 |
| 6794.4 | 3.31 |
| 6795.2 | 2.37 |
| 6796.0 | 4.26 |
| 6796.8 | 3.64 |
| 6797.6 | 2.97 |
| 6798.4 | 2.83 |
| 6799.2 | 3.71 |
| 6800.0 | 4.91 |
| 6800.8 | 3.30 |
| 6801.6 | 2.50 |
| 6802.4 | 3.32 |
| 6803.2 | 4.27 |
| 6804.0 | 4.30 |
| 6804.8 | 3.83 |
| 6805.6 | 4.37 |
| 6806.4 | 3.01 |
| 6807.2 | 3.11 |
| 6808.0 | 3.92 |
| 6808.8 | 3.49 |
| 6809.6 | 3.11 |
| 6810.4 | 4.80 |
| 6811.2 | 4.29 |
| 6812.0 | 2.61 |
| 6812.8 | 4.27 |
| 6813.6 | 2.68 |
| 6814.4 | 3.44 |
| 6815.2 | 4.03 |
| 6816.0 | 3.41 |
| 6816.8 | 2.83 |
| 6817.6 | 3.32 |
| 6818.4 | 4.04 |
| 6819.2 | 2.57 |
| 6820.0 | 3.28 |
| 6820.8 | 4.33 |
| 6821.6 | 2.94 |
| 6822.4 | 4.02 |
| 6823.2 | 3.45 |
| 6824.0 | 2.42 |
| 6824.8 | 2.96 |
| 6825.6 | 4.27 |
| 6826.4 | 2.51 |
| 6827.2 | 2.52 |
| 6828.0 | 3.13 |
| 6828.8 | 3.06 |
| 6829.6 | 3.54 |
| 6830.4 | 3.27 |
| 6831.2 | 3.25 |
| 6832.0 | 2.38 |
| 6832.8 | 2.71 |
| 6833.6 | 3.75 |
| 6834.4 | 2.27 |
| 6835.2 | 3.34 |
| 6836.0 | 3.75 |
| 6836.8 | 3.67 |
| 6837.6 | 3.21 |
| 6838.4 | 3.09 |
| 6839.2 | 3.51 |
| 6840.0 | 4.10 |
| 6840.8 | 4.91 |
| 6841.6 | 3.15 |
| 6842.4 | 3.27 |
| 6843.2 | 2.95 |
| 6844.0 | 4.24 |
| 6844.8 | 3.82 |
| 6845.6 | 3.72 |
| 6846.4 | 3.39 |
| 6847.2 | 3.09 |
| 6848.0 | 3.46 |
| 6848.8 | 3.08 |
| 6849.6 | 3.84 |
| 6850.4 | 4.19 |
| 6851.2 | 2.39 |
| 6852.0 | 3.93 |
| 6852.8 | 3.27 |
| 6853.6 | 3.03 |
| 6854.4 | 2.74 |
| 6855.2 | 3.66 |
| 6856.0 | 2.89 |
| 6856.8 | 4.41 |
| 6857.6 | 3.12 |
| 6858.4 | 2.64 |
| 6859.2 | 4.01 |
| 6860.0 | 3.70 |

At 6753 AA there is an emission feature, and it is [N II]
